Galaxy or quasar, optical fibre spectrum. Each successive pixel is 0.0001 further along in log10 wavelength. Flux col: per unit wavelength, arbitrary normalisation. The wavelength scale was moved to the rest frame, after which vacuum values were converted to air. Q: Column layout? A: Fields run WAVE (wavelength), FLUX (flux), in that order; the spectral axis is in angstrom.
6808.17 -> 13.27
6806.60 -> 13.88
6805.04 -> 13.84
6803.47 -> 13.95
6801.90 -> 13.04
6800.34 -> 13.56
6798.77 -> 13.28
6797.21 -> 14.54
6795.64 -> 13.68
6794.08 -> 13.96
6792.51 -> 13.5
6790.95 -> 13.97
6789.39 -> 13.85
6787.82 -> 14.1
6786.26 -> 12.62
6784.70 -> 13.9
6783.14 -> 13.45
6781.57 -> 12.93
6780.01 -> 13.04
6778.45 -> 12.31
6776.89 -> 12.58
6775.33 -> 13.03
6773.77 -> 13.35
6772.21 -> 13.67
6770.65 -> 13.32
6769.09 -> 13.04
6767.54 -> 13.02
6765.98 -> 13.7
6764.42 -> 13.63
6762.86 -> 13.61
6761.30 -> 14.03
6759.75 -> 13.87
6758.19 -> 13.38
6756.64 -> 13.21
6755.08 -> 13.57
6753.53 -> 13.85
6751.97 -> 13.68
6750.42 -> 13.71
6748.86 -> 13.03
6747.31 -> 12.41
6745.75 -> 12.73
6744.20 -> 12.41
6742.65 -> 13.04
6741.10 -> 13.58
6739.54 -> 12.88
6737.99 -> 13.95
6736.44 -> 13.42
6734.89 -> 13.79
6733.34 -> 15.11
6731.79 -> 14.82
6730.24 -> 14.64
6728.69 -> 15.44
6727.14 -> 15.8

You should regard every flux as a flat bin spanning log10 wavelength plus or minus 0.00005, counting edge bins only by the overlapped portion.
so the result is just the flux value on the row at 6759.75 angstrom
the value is 13.87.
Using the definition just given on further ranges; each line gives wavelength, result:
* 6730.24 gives 14.64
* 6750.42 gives 13.71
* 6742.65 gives 13.04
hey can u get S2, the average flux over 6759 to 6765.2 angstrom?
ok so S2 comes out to 13.8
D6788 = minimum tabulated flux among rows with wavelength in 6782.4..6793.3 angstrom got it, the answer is 12.62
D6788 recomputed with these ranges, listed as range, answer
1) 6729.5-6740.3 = 12.88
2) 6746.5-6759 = 12.41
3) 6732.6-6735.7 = 13.79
